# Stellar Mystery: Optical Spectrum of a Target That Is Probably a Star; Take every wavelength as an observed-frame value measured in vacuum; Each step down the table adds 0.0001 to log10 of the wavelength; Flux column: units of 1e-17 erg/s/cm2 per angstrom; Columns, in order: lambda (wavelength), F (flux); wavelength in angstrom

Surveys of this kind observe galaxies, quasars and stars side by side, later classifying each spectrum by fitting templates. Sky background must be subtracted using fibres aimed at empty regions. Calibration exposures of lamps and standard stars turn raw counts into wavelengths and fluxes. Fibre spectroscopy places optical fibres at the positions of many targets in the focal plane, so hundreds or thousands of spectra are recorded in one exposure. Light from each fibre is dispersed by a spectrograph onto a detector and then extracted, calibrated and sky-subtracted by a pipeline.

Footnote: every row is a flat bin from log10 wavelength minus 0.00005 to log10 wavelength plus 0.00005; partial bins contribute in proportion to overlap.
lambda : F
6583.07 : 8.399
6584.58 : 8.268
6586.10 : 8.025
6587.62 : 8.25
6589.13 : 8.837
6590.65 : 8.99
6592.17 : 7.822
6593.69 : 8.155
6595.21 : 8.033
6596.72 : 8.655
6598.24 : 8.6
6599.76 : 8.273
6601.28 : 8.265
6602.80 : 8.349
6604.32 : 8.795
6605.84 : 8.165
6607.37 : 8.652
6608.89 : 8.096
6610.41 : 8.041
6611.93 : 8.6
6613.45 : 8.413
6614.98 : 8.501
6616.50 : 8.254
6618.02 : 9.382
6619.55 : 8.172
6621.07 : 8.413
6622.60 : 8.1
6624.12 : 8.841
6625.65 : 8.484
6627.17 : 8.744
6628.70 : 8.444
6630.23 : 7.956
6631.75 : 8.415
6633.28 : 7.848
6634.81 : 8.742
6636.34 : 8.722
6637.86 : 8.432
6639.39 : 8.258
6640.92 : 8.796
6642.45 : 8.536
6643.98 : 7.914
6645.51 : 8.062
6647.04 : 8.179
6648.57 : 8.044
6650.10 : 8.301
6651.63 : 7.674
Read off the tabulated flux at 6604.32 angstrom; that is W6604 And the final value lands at 8.795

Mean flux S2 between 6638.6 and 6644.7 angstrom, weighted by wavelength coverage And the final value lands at 8.37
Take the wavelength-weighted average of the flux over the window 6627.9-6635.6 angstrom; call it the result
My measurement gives 8.28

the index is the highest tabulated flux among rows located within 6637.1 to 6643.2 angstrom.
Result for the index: 8.796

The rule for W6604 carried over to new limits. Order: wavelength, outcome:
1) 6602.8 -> 8.349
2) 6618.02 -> 9.382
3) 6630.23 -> 7.956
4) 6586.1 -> 8.025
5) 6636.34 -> 8.722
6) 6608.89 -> 8.096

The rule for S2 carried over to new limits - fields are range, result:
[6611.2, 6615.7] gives 8.5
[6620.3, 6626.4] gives 8.46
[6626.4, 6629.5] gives 8.58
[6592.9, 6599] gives 8.36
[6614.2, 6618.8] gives 8.7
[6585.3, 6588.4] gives 8.15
